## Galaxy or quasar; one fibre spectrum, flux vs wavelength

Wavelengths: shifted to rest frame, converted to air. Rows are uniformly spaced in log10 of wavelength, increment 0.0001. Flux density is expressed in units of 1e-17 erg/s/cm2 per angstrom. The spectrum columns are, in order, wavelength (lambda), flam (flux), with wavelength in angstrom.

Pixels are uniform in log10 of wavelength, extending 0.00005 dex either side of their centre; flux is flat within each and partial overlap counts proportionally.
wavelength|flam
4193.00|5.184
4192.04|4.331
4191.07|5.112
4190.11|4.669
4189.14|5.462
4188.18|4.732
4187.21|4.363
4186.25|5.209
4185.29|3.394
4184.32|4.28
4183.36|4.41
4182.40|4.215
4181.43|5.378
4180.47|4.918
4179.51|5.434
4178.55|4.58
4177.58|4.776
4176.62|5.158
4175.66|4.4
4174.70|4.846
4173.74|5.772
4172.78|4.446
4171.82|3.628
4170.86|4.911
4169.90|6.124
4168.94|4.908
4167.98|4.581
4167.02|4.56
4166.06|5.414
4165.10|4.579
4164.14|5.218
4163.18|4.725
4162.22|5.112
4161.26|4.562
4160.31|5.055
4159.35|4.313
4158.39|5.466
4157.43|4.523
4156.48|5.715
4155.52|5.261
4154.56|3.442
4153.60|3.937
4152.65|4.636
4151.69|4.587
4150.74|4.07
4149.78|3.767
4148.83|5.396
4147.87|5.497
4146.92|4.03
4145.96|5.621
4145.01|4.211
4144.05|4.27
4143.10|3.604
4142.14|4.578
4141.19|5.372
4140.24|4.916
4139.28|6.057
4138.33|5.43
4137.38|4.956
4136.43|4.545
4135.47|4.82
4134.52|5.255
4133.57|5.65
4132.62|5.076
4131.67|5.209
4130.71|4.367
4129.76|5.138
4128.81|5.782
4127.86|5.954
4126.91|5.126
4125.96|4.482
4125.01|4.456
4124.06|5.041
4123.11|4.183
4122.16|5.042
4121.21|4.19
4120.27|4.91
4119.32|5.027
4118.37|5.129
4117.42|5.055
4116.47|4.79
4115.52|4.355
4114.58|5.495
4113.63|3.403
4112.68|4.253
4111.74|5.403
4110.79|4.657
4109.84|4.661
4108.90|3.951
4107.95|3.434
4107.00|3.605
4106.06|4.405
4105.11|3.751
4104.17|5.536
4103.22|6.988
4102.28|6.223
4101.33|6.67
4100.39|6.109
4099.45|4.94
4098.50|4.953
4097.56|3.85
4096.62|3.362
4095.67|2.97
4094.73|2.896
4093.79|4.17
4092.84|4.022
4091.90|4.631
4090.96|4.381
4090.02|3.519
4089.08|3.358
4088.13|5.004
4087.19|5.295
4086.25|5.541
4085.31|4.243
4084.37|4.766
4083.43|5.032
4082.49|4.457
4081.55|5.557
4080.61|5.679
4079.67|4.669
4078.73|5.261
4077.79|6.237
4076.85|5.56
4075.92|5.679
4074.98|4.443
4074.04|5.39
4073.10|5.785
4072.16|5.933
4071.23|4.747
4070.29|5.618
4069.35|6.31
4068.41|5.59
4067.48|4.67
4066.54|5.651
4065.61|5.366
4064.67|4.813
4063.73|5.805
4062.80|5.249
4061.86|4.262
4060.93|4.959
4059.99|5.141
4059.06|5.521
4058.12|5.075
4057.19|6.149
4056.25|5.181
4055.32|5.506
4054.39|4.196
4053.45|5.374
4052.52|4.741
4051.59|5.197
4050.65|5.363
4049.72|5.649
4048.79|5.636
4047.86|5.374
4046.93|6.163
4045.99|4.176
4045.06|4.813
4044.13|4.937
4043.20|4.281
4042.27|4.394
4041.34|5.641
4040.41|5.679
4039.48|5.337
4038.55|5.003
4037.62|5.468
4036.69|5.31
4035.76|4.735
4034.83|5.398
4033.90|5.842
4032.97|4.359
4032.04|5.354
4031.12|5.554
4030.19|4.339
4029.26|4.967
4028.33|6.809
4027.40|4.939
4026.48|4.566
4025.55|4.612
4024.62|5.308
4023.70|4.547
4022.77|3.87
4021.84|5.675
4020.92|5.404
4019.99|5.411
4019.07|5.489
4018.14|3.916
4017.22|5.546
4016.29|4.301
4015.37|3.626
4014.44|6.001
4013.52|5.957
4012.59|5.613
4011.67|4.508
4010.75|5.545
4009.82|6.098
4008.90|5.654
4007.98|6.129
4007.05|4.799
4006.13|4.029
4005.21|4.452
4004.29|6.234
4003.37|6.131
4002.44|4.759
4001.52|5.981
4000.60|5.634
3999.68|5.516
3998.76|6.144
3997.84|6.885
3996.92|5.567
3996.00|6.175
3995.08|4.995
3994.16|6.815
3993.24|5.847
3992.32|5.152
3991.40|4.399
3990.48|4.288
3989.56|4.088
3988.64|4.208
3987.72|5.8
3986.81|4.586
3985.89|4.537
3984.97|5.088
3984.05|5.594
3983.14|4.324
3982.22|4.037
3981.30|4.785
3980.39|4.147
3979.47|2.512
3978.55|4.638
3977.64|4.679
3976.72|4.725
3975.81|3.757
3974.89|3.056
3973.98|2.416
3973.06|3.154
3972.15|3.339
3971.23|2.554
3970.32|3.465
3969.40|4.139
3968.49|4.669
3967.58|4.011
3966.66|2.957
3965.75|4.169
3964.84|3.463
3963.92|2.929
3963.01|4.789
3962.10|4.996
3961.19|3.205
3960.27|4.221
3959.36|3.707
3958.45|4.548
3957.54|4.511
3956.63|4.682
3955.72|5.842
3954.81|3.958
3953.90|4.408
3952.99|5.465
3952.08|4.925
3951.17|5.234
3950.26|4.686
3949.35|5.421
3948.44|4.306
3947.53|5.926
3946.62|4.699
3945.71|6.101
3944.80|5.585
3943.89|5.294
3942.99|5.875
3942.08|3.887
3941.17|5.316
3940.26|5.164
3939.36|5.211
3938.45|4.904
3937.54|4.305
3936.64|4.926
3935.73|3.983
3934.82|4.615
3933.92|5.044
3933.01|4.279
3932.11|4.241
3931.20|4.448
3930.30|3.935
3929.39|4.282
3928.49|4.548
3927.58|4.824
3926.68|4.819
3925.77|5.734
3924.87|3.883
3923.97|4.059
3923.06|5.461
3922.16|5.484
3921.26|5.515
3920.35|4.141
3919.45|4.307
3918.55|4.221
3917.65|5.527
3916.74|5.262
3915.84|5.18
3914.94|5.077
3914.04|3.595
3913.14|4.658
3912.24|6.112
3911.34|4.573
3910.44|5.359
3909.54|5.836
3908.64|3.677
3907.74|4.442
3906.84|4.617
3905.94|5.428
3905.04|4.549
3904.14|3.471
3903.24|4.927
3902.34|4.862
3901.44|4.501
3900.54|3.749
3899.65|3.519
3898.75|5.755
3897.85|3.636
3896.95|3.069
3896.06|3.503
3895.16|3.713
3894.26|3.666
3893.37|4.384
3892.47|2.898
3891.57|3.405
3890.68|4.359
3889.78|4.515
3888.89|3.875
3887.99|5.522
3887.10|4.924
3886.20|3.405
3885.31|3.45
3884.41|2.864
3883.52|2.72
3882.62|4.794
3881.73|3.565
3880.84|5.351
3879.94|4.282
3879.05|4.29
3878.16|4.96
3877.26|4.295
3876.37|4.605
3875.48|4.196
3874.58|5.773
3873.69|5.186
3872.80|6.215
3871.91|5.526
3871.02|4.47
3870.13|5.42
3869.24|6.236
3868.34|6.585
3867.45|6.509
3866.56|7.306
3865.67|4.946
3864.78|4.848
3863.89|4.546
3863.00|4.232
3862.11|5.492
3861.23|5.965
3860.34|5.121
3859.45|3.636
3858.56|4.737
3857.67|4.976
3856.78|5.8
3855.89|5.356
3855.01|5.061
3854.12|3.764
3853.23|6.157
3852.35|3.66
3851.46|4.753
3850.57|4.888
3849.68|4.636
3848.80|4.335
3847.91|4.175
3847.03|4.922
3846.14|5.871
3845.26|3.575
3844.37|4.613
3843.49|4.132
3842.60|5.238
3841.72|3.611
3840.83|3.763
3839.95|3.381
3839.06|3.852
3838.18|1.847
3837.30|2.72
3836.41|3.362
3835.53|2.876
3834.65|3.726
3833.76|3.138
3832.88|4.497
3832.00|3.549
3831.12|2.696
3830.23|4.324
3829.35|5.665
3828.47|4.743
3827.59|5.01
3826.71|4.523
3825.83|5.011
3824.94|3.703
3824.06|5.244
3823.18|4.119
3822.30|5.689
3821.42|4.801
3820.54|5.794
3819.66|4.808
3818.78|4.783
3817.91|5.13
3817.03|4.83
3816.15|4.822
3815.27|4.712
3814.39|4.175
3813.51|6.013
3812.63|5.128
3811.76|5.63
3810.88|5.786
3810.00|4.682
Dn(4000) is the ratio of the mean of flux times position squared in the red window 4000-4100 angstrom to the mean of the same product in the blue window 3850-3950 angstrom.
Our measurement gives 1.2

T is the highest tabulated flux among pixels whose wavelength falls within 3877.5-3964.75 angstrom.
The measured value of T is 6.112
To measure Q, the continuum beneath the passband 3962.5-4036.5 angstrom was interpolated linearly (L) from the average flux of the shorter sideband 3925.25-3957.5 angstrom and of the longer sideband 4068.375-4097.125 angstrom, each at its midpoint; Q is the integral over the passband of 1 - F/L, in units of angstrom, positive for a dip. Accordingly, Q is 0.7 angstrom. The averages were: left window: 4.88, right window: 4.83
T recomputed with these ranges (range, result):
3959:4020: 6.885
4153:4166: 5.715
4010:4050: 6.809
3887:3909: 5.755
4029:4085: 6.31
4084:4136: 6.988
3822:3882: 7.306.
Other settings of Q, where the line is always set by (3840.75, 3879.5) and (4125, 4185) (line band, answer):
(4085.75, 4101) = 1.7 angstrom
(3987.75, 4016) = -2.6 angstrom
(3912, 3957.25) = 0.8 angstrom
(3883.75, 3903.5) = 3.8 angstrom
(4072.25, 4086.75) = -1.1 angstrom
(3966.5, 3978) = 3.1 angstrom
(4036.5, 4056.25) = -1.0 angstrom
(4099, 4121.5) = -0.1 angstrom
